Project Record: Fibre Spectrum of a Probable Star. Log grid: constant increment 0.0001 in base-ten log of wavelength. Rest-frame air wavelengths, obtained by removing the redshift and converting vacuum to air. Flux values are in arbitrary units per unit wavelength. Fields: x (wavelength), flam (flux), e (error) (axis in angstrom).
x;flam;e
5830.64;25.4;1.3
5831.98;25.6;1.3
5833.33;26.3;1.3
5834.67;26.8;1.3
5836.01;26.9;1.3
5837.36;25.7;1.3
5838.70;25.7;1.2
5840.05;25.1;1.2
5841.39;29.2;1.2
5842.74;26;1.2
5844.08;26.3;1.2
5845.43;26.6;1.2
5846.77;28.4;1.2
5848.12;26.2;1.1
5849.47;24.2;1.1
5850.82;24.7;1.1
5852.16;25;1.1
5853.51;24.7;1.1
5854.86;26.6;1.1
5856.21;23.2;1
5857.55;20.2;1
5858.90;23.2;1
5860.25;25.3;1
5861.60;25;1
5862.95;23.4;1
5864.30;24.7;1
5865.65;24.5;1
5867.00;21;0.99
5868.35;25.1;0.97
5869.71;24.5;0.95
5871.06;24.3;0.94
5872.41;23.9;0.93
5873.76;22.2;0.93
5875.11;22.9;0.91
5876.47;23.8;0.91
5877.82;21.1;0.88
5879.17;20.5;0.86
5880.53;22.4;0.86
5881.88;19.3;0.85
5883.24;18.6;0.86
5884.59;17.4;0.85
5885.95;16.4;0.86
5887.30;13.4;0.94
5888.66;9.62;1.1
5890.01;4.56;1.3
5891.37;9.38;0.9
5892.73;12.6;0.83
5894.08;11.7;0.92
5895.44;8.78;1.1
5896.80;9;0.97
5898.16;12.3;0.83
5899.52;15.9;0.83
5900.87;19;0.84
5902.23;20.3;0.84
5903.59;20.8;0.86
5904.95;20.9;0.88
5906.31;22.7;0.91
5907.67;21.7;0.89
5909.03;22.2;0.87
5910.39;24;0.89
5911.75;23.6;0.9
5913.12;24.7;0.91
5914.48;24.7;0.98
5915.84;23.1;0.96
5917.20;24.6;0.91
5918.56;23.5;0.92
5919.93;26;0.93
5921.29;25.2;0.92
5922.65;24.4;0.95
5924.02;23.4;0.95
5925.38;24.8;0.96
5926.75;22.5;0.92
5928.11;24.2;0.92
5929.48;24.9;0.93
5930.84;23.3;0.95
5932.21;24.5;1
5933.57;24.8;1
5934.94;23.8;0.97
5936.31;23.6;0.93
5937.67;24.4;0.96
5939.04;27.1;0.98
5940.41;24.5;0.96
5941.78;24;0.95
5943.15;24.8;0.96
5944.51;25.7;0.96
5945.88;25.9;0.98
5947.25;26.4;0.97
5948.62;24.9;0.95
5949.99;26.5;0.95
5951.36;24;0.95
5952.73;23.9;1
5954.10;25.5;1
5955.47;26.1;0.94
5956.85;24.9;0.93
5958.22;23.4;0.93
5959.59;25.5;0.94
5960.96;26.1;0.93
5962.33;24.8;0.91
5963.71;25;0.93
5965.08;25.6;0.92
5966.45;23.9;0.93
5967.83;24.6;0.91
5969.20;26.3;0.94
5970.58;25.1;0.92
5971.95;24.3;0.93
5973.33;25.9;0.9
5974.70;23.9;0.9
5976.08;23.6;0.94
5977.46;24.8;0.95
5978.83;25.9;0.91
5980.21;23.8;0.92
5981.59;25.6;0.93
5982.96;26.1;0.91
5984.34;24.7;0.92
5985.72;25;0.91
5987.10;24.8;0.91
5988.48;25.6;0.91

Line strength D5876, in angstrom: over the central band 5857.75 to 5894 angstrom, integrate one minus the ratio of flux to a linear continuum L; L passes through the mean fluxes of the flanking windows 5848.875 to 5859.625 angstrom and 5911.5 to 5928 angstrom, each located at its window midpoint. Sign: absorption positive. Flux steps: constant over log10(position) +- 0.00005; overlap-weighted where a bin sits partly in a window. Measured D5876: 6.4 angstrom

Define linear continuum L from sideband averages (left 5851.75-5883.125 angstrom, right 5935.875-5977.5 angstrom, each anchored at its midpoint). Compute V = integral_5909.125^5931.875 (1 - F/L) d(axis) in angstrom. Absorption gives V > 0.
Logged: 0.14 angstrom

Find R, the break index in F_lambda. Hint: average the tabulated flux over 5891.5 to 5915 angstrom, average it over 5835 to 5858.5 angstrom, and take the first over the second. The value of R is 0.71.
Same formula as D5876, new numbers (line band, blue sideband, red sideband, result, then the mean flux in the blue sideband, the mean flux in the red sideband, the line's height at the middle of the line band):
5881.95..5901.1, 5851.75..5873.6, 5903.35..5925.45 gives 8.82 angstrom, 24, 23.6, 23.8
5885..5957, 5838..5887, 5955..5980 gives 8.95 angstrom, 23.6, 24.9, 24.3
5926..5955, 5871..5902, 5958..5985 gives -3.87 angstrom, 16.4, 25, 21.8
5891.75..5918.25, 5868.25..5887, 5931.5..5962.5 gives 4.44 angstrom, 21.3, 25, 22.8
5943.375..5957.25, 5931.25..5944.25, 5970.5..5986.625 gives -0.38 angstrom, 24.6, 24.9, 24.7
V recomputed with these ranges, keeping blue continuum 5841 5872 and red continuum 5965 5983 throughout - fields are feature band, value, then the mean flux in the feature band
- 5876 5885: 1.6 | 20.5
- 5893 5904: 4.6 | 14.5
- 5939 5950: -0.2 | 25.4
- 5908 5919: 0.5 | 23.7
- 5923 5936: 0.4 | 24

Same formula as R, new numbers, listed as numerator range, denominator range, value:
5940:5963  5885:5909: 1.69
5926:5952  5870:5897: 1.47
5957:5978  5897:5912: 1.25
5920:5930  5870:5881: 1.07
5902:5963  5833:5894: 1.09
